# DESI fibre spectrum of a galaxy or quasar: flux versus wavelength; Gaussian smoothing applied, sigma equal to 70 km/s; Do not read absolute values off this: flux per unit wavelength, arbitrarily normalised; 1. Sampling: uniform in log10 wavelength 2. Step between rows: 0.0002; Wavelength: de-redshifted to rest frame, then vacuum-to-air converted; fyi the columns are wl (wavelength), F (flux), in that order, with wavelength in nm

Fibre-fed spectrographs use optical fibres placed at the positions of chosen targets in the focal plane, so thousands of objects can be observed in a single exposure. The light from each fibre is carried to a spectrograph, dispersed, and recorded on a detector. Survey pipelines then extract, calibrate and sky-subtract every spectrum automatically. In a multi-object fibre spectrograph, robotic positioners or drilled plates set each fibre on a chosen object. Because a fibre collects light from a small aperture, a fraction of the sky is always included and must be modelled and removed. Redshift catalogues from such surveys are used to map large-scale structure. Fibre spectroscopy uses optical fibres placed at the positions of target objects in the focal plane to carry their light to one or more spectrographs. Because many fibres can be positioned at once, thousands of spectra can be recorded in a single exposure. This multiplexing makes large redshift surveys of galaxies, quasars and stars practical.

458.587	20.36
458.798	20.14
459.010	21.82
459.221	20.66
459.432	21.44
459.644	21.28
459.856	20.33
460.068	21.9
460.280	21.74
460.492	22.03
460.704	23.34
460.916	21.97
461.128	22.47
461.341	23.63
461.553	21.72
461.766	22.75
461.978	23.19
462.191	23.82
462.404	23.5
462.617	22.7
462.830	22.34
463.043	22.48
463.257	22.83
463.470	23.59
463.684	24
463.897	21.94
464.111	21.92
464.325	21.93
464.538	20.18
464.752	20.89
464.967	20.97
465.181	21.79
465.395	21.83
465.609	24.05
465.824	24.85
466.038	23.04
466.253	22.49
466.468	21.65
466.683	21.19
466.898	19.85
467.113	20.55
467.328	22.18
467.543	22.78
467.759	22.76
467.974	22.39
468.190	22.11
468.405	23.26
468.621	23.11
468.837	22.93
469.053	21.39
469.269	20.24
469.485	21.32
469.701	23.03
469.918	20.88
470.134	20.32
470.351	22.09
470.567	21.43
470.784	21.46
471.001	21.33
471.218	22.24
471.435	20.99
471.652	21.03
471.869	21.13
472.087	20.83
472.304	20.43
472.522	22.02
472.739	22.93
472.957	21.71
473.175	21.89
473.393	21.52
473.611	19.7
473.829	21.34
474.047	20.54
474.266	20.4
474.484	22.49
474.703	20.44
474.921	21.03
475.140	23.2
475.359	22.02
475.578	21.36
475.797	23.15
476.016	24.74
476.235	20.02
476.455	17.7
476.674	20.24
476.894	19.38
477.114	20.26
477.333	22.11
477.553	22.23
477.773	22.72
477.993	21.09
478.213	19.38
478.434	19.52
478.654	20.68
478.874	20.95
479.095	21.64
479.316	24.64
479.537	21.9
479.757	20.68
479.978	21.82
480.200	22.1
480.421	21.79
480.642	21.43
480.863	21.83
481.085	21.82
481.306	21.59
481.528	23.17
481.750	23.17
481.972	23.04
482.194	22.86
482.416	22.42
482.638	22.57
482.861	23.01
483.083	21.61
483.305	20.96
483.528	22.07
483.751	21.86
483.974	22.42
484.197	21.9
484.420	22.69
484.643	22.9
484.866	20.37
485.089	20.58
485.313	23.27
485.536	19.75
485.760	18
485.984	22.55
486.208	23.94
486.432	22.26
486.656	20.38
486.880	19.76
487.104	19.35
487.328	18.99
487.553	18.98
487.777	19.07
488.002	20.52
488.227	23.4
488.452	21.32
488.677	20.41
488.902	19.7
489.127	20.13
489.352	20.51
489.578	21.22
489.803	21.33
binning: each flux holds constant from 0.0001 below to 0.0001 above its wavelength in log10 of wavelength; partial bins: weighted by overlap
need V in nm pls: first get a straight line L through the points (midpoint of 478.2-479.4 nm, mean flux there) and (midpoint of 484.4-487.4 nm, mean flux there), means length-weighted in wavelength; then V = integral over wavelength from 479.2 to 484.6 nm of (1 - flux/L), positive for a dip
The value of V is -0.28 nm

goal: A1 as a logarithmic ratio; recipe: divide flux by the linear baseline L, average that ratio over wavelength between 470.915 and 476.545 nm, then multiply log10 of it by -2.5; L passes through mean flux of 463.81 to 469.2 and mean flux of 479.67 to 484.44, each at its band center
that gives 0.03 mag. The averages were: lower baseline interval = 22.1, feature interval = 21.4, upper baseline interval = 22.1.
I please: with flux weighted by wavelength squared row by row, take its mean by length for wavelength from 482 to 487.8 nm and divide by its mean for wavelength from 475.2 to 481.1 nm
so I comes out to 1.0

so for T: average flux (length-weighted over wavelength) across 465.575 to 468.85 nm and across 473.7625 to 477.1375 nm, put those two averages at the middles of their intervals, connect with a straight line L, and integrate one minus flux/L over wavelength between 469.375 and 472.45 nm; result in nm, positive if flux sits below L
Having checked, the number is 0.072 nm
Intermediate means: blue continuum 22.4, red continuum 21.2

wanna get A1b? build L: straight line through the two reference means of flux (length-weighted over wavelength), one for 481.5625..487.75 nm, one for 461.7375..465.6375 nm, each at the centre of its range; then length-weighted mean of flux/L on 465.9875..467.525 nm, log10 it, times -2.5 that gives 0.04 mag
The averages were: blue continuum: 22.4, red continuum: 21.5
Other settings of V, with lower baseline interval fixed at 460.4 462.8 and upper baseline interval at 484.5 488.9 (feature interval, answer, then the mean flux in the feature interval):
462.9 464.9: 0.04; 22.2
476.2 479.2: 0.13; 20.6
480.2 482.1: -0.09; 22.2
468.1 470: 0.02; 22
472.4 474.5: 0.05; 21.4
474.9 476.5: -0.01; 21.8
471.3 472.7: 0.05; 21.2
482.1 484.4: -0.12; 22.2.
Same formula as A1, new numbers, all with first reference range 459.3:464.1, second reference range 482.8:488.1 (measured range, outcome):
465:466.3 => -0.032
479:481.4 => -0.026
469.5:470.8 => 0.023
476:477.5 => 0.061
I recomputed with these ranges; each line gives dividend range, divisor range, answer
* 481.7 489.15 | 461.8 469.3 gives 1.04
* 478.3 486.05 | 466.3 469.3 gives 1.06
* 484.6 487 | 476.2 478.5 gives 1.07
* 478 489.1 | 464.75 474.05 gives 1.05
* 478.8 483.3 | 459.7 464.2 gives 1.07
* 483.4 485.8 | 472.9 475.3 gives 1.06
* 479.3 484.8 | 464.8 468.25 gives 1.07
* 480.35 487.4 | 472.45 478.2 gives 1.05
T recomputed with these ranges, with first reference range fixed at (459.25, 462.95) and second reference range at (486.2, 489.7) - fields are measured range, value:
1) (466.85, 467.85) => 0.009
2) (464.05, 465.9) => 0.006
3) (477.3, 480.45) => -0.059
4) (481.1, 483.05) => -0.160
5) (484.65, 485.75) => -0.010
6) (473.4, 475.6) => 0.017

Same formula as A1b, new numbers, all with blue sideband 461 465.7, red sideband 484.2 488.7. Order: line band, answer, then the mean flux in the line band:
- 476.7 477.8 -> 0.02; 21.1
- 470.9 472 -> 0.03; 21.3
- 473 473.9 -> 0.03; 21.1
